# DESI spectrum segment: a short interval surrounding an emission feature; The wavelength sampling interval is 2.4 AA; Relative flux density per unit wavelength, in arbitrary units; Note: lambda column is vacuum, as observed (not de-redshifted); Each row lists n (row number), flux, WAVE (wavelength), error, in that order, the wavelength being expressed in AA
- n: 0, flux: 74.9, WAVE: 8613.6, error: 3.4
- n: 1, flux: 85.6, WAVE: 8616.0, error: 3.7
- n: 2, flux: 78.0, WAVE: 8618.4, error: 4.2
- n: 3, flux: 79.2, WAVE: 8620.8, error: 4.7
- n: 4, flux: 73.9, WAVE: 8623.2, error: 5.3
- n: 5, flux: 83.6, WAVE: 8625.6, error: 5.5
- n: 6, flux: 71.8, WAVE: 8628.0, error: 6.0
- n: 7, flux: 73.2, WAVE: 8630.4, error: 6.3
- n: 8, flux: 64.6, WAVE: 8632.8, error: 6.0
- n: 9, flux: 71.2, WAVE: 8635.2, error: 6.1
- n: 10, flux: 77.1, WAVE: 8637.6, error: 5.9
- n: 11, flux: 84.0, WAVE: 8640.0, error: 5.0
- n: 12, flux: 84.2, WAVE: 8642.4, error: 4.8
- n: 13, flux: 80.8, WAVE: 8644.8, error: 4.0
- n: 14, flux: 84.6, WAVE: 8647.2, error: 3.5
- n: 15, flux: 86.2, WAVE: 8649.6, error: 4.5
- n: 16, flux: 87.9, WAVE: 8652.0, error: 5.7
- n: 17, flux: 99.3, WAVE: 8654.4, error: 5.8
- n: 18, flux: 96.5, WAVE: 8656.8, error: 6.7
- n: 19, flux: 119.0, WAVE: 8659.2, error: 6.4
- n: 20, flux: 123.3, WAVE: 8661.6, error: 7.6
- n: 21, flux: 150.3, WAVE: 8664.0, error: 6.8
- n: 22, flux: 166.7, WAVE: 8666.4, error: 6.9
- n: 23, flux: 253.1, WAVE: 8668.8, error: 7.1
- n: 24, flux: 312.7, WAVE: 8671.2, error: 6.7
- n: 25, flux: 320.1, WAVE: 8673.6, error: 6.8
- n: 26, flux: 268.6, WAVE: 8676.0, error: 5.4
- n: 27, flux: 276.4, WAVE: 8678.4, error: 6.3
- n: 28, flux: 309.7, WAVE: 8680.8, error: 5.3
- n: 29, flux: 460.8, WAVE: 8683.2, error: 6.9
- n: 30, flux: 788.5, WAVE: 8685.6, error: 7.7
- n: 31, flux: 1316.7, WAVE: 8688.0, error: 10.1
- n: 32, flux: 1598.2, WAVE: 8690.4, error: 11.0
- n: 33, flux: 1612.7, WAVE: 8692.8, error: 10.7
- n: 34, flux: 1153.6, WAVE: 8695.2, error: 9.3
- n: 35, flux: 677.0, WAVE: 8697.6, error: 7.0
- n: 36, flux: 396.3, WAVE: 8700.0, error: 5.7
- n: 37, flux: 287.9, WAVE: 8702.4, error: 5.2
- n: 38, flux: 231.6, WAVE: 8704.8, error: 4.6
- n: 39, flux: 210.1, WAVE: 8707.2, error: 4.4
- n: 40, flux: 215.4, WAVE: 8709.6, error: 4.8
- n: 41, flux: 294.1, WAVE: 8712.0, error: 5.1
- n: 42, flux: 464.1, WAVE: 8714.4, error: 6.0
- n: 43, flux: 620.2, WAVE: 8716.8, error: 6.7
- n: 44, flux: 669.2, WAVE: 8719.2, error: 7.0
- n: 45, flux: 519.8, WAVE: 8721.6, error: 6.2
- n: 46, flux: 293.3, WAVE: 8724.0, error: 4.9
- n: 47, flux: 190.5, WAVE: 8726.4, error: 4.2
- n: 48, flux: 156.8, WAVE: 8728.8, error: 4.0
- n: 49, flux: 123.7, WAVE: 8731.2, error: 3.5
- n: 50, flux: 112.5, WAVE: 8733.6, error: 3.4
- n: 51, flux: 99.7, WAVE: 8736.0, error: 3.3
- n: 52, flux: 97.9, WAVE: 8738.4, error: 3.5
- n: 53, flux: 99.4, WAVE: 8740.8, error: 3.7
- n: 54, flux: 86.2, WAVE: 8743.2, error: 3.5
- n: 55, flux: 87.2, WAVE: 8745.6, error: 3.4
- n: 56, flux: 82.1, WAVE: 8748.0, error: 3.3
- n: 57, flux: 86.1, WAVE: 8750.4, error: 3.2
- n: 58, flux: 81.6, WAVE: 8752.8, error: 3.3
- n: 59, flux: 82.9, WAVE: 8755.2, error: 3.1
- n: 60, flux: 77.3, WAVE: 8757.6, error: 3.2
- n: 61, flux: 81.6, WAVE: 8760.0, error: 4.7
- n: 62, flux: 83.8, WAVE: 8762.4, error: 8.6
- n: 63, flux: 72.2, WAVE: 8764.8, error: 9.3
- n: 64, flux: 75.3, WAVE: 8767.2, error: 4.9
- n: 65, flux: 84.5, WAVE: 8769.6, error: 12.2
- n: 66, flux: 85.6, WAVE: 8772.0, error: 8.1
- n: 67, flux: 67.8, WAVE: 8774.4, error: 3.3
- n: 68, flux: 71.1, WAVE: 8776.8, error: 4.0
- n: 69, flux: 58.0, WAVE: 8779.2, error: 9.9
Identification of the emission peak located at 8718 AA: [N II]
